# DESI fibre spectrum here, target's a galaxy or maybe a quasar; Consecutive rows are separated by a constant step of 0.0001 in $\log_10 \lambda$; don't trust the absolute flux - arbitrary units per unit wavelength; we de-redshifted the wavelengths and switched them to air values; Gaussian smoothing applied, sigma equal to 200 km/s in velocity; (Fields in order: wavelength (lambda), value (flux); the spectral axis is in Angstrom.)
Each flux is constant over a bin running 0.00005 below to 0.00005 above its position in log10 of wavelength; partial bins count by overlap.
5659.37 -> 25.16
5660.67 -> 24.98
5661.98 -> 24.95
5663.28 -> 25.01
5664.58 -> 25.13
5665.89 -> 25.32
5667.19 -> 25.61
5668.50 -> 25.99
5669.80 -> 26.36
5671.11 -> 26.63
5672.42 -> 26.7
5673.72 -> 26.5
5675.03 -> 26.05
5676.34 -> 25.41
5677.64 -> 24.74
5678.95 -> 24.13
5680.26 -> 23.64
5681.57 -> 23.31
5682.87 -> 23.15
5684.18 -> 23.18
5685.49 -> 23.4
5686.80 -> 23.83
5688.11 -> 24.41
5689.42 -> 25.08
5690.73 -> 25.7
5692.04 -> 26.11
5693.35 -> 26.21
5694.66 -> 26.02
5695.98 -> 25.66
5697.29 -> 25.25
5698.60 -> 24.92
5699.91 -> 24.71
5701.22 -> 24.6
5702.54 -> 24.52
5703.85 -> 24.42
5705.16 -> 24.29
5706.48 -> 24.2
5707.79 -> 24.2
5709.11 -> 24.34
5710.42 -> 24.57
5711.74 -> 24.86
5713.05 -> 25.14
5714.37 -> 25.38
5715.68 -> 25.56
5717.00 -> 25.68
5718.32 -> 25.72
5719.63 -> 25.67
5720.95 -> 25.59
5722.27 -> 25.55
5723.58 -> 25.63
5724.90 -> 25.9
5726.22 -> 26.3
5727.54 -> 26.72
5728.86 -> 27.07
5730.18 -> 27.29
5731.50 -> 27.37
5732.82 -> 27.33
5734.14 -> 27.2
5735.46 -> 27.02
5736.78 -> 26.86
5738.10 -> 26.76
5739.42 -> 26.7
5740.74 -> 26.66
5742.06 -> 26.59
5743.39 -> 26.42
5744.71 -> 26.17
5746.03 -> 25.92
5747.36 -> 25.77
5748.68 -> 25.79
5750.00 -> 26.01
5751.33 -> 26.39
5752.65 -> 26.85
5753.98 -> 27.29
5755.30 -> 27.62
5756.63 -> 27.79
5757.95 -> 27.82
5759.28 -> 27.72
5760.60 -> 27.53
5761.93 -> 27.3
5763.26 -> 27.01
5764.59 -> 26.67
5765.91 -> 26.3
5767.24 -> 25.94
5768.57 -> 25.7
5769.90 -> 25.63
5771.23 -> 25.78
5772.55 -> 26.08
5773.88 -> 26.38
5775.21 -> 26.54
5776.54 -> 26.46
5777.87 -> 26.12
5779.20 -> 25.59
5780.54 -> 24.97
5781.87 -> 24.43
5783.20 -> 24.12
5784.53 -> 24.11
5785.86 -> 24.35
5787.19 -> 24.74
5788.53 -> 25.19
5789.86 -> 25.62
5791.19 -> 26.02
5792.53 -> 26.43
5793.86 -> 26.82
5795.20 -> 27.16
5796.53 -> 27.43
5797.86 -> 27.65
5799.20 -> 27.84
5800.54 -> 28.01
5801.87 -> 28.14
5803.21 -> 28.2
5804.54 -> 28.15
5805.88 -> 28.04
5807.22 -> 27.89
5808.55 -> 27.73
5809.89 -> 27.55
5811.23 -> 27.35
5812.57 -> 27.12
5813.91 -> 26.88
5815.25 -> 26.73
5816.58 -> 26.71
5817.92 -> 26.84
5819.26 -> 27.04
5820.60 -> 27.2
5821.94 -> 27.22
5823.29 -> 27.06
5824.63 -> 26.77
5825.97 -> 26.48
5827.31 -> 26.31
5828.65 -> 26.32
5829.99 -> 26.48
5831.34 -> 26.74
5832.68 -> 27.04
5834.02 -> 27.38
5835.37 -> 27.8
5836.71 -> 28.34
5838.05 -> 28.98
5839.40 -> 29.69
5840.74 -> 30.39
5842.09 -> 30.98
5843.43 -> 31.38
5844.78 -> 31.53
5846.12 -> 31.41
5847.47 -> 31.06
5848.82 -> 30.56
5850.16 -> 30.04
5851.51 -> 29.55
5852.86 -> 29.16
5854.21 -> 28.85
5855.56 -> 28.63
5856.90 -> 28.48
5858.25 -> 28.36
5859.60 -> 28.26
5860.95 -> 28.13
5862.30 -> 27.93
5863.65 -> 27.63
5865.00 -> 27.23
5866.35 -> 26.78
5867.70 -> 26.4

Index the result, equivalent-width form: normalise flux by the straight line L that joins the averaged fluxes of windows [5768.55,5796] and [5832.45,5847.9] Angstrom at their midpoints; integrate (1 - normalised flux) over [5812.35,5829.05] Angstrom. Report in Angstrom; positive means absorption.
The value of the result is 0.9 Angstrom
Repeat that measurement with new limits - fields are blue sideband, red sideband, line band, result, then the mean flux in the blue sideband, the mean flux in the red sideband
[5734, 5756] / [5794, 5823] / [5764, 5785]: 1.01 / 26.6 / 27.4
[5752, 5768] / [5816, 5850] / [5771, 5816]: 1.90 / 27.1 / 28.3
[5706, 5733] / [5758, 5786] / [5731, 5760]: -1.08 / 25.7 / 26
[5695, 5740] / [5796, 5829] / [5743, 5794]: 0.81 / 25.7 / 27.3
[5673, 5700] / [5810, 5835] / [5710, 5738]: -0.81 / 24.8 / 26.9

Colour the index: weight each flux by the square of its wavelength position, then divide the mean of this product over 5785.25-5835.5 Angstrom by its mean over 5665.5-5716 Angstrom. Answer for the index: 1.1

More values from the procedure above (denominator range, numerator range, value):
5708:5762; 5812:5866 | 1.11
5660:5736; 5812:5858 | 1.17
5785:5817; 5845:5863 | 1.11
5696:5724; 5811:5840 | 1.13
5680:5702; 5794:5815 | 1.16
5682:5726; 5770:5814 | 1.09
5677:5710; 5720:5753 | 1.09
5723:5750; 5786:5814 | 1.04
